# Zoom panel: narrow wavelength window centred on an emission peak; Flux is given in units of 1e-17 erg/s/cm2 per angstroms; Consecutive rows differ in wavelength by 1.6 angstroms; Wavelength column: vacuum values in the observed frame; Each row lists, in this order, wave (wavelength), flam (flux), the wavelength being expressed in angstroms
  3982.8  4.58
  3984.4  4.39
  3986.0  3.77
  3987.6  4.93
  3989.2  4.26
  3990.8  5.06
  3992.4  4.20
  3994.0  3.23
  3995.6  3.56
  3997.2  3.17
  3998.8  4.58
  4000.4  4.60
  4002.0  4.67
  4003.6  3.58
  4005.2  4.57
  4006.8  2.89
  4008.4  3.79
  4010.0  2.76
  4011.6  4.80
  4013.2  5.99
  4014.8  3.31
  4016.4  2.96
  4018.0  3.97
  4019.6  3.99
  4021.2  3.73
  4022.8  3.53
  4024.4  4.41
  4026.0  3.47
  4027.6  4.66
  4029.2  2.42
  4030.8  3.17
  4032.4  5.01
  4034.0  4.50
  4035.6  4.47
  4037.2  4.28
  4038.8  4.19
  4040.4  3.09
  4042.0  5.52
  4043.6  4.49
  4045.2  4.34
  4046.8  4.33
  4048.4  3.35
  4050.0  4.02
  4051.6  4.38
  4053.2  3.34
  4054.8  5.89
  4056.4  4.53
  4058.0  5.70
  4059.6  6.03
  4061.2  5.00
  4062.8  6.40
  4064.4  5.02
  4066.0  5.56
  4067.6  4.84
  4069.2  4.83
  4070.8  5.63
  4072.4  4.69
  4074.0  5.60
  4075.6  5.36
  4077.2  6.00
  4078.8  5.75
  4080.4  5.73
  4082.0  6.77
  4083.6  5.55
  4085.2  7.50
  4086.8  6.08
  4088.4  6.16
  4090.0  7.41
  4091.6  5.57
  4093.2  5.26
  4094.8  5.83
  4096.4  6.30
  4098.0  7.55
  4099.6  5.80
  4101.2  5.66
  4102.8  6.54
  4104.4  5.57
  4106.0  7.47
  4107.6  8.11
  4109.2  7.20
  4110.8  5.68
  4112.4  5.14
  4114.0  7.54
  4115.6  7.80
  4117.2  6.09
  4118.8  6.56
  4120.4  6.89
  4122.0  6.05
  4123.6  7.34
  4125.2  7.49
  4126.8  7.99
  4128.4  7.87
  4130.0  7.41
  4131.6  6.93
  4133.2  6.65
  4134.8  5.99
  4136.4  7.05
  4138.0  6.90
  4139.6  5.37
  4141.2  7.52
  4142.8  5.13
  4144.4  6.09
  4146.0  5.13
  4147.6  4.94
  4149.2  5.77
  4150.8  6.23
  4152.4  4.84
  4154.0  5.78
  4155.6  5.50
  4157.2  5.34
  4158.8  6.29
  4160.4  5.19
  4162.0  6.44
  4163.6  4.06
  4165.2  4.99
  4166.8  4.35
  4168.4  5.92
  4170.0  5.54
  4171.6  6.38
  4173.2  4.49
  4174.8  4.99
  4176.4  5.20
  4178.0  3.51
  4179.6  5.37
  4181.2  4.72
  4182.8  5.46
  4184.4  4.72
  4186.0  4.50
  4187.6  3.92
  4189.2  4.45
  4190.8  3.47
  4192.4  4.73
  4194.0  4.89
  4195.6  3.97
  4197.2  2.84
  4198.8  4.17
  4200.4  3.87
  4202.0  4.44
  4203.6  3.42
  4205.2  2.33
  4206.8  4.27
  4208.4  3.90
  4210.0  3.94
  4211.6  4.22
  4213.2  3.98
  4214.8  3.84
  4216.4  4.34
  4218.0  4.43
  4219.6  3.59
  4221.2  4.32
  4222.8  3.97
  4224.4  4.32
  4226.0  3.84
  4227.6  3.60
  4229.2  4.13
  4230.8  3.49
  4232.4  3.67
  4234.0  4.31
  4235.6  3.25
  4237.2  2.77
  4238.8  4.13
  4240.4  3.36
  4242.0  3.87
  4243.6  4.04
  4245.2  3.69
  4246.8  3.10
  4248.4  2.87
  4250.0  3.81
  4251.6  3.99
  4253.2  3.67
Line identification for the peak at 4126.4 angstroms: Mg II 2798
